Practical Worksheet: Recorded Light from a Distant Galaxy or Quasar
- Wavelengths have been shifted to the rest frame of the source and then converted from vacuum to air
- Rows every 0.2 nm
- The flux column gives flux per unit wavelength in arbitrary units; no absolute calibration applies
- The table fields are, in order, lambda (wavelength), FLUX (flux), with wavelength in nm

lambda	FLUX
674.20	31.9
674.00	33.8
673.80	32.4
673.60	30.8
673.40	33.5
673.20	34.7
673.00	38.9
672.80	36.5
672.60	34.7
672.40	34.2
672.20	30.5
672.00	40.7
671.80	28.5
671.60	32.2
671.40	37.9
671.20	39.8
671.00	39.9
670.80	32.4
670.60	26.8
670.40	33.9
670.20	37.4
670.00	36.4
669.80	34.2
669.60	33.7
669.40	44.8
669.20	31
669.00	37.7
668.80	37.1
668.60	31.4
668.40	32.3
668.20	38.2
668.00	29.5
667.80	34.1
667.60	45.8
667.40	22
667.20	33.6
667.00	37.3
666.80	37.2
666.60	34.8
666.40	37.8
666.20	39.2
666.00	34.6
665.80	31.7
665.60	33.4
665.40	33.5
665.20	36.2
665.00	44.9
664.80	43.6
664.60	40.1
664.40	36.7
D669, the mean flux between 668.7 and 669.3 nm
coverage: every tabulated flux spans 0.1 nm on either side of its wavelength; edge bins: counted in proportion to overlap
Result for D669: 35.3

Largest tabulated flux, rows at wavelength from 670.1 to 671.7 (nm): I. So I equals 39.9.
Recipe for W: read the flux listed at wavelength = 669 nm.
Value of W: 37.7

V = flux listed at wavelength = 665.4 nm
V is 33.5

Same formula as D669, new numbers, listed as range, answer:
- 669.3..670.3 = 37.3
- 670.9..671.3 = 39.9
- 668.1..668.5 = 35.2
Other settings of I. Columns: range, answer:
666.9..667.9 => 45.8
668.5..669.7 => 44.8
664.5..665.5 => 44.9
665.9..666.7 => 39.2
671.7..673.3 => 40.7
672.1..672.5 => 34.2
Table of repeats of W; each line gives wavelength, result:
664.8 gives 43.6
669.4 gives 44.8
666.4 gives 37.8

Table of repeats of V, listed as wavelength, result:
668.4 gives 32.3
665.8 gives 31.7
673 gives 38.9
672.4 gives 34.2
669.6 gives 33.7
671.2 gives 39.8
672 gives 40.7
